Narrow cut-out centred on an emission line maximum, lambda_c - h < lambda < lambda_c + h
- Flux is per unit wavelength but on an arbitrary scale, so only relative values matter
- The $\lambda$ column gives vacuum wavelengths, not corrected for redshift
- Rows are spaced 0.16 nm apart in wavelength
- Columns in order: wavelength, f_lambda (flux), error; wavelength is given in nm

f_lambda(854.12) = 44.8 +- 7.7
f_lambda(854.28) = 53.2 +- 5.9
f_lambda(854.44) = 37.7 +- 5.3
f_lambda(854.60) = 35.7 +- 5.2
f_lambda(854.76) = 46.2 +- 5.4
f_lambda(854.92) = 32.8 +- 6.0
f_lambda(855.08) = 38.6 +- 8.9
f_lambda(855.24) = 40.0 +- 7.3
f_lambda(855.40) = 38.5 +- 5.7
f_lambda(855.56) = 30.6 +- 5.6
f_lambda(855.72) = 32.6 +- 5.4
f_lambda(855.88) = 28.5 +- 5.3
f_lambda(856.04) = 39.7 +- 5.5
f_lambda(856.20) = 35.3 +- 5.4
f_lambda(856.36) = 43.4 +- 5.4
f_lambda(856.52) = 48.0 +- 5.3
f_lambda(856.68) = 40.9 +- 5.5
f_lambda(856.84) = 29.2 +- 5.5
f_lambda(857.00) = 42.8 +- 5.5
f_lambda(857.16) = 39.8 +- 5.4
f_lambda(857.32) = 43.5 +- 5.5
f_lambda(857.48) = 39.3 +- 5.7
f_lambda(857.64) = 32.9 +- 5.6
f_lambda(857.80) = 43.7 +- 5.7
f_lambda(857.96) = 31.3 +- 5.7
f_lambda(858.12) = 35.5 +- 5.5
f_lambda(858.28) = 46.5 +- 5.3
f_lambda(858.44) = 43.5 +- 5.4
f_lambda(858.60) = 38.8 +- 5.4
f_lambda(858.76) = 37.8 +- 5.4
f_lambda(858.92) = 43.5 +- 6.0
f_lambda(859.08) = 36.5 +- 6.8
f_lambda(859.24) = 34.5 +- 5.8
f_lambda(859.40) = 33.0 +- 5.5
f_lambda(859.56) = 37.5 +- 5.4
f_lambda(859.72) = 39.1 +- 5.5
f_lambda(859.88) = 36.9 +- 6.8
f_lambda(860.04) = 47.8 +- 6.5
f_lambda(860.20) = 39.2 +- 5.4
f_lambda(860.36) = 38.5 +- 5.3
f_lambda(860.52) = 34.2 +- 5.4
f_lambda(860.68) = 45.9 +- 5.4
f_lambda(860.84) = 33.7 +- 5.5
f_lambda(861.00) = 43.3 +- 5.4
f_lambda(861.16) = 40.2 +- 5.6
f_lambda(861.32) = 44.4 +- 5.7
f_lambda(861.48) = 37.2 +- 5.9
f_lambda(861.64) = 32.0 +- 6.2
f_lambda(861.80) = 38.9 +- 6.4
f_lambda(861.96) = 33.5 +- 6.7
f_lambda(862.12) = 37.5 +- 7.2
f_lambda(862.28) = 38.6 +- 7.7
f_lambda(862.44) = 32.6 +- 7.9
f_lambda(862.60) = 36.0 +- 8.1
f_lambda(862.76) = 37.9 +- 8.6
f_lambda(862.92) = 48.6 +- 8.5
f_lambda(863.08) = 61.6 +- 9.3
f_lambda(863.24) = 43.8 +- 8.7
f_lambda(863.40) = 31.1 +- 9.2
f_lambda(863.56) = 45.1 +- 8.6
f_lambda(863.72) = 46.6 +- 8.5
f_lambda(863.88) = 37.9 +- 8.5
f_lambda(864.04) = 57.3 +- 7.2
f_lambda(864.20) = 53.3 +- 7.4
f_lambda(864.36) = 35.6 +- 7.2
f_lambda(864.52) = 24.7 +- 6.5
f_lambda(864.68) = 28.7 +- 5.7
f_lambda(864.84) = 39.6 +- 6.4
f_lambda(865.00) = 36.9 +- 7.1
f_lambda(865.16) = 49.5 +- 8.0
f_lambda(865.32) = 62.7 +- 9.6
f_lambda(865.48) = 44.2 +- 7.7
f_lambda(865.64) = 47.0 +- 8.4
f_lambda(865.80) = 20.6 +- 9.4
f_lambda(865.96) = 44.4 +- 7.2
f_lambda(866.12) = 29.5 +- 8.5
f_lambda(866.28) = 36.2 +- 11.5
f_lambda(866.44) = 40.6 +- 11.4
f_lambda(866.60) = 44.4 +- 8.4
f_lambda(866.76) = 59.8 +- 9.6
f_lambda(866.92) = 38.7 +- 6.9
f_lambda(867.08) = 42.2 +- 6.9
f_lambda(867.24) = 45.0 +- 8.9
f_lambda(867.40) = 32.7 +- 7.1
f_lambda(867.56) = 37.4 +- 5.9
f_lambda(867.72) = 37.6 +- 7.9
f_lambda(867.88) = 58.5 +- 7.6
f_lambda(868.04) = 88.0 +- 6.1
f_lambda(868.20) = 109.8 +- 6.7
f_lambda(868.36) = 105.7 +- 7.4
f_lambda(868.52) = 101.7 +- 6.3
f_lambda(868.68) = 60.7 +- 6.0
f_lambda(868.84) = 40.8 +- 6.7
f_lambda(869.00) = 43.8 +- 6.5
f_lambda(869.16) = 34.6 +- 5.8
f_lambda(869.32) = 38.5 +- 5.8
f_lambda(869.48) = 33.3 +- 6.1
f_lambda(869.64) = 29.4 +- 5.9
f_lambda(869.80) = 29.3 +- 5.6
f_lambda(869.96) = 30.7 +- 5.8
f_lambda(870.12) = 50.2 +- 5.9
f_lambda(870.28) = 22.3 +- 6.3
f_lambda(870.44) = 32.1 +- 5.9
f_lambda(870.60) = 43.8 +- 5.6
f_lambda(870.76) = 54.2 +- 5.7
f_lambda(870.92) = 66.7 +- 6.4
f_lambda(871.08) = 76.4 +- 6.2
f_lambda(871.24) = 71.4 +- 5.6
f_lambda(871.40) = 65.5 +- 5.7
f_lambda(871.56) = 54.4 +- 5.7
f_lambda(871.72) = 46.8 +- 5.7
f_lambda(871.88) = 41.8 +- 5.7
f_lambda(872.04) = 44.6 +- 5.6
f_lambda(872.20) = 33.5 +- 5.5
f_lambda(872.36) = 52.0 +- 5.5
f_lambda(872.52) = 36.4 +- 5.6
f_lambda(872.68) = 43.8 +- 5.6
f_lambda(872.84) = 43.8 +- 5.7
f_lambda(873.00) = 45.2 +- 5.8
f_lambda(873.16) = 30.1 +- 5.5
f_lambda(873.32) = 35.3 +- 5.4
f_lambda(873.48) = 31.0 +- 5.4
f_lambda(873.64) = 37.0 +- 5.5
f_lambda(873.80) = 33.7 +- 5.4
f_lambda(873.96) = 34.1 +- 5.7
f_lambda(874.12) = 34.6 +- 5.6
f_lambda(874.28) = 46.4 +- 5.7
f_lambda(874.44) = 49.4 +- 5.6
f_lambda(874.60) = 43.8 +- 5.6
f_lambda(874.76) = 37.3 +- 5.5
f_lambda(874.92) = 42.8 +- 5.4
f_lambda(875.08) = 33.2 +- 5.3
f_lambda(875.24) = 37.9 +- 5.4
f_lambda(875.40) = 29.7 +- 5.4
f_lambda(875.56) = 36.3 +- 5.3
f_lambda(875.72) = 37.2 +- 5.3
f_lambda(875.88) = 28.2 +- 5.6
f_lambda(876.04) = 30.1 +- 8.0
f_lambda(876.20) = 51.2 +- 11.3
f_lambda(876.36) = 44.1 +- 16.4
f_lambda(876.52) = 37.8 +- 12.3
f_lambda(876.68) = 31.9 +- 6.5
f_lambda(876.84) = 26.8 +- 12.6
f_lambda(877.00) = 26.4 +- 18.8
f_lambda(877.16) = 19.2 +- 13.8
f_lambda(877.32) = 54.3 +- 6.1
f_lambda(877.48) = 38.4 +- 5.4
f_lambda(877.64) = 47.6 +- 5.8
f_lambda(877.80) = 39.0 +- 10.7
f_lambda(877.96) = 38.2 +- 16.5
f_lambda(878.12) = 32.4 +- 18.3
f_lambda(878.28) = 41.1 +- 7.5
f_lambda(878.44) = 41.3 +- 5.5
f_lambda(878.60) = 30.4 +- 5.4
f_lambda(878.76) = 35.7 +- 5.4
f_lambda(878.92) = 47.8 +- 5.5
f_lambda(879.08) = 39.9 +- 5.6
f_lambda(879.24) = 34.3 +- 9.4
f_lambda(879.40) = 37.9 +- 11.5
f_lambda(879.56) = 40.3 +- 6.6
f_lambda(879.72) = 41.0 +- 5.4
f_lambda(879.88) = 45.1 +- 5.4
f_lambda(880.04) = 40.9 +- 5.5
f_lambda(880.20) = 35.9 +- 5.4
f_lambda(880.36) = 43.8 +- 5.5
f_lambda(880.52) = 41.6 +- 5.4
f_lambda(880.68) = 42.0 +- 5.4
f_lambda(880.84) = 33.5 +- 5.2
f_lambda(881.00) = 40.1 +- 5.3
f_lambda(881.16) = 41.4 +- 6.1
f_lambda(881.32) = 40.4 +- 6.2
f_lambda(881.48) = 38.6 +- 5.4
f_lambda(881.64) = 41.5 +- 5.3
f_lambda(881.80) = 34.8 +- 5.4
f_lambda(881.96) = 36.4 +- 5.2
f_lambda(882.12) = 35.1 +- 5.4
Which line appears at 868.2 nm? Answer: Halpha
